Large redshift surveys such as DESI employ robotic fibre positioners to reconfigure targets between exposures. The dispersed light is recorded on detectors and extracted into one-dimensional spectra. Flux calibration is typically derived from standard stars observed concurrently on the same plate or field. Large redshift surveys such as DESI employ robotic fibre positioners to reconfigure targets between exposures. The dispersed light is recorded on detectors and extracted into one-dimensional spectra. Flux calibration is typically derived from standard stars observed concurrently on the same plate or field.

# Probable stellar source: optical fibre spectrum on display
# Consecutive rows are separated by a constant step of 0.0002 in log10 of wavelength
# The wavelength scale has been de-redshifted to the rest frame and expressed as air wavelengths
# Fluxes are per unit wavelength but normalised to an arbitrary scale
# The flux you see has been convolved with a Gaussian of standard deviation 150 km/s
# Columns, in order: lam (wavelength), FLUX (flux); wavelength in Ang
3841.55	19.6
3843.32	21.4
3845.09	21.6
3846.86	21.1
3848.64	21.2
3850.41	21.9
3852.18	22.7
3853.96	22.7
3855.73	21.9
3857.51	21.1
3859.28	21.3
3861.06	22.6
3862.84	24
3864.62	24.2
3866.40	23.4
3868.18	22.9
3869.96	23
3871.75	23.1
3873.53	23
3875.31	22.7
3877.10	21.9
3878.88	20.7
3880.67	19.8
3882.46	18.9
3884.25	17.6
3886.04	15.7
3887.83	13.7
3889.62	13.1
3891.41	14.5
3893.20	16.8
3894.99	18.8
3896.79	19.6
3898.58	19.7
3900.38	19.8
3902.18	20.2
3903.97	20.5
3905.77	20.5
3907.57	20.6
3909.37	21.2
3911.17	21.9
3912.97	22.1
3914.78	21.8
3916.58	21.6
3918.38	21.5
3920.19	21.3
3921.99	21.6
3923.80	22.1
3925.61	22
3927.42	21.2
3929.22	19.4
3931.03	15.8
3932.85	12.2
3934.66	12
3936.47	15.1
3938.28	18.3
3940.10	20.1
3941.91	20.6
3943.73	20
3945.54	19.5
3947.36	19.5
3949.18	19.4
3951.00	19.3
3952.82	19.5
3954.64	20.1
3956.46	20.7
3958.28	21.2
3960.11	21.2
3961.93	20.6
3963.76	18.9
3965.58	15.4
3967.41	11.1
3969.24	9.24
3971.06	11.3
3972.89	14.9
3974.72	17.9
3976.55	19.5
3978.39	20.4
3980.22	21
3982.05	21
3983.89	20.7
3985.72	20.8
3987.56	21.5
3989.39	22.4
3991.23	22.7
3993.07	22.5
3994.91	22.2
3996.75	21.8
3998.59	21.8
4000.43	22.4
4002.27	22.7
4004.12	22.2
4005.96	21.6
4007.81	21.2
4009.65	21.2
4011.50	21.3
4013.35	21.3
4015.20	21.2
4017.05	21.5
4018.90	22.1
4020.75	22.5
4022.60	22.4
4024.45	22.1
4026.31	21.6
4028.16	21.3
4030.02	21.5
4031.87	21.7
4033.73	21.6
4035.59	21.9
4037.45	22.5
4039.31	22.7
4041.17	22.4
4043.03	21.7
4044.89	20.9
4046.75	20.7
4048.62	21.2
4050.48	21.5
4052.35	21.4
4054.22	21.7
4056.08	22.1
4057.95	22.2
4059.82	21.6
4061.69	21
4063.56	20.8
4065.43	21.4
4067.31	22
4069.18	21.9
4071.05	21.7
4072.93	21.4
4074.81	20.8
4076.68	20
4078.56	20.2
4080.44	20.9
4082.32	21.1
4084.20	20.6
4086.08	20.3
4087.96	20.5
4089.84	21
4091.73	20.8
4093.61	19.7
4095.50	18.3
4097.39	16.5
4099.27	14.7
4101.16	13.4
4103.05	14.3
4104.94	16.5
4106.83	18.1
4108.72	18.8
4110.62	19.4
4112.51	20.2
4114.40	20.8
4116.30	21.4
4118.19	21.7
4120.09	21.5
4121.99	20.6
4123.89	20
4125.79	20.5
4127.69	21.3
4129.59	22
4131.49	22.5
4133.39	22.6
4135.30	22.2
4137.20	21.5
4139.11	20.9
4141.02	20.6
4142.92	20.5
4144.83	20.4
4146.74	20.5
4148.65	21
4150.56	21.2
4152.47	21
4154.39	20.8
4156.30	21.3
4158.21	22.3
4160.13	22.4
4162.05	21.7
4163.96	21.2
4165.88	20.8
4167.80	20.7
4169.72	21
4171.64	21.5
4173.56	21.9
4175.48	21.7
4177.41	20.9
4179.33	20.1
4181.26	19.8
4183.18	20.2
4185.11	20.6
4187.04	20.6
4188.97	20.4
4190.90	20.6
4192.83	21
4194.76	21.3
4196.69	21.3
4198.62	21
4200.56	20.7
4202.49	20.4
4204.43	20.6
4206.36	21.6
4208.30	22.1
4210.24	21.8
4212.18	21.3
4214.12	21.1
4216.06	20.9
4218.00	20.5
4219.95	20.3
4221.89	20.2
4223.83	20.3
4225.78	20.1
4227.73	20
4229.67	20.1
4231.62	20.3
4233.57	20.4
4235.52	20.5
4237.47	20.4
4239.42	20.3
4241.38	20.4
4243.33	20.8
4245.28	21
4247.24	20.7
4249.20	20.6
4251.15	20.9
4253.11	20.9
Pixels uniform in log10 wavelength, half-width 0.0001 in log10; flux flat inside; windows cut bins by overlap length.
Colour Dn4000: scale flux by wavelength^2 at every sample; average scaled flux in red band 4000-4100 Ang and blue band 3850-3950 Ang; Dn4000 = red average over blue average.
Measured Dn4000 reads 1.14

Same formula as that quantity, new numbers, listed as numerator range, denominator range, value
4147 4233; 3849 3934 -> 1.19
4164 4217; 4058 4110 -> 1.13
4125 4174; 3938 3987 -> 1.26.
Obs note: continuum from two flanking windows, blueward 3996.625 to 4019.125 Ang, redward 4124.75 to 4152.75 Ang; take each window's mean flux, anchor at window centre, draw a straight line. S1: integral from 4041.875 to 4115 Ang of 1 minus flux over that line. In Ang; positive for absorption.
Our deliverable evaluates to 4.8 Ang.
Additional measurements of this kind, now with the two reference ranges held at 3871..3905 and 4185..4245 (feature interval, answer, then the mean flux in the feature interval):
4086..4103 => 1.7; 18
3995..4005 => -1.3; 22.2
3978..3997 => -2.0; 21.6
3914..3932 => -1.6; 20.8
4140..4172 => -1.1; 21.1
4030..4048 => -1.8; 21.8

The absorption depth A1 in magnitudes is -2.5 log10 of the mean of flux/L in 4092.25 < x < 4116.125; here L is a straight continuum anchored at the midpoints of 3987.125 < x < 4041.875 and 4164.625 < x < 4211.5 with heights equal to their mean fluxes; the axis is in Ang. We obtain 0.20 mag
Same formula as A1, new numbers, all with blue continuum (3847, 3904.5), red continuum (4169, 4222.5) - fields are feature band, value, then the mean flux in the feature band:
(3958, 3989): 0.14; 18.1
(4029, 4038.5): -0.06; 21.8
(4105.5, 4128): 0.03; 20.3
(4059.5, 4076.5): -0.03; 21.3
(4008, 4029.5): -0.05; 21.7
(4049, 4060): -0.05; 21.7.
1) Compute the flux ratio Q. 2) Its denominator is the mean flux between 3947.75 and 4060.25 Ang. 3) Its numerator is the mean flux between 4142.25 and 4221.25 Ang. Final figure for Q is 1.0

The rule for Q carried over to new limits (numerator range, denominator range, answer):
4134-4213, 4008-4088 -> 0.98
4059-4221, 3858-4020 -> 1.03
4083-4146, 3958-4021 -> 0.99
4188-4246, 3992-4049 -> 0.95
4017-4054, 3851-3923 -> 1.06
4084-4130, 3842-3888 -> 0.90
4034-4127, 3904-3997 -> 1.05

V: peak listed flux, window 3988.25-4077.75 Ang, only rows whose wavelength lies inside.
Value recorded 22.7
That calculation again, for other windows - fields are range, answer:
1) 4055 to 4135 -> 22.6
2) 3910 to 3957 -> 22.1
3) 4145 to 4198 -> 22.4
